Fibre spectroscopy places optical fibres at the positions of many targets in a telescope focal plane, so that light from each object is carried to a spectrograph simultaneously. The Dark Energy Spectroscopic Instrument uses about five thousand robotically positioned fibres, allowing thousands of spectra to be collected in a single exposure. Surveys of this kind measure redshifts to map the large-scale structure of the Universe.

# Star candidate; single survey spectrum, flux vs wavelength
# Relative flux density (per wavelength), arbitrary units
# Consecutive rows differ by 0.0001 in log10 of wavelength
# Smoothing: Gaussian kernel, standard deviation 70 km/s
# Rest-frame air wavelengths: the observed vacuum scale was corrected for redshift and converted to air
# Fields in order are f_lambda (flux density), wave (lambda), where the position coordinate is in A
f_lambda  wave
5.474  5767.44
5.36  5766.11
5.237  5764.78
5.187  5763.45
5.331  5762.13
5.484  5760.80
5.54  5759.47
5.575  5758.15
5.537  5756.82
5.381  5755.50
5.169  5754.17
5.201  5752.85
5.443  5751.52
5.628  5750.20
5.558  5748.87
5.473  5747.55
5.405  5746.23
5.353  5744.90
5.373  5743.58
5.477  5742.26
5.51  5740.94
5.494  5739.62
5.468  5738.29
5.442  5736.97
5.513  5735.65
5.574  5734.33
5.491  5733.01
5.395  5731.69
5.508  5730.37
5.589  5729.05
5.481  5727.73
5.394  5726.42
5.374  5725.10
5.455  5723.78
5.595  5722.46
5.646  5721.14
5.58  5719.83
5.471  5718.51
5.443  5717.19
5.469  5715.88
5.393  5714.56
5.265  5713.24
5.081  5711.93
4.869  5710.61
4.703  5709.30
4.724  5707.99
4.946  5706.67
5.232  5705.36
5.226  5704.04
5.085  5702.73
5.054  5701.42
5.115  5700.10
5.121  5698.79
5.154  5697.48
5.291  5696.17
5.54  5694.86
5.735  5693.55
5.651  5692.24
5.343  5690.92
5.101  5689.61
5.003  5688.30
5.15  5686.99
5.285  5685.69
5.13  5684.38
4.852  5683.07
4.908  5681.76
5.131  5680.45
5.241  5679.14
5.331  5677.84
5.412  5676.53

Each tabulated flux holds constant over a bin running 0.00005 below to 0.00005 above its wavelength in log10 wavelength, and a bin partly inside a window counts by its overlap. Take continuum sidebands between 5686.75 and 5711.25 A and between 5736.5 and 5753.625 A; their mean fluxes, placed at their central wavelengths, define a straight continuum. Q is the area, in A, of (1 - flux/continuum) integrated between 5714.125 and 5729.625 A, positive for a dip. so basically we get -0.6 A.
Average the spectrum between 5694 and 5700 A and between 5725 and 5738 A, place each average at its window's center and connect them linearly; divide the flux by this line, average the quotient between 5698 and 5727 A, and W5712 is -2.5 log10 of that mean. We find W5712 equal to 0.03 mag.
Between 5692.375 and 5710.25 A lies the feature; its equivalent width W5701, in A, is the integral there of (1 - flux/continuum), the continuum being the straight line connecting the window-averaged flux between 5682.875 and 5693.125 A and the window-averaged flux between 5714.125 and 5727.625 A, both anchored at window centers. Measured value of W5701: 0.6 A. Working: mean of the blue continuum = 5.22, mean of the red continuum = 5.48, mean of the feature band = 5.16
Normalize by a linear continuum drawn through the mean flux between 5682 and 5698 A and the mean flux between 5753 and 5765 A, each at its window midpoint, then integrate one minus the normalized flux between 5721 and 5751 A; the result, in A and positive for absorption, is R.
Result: -0.80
